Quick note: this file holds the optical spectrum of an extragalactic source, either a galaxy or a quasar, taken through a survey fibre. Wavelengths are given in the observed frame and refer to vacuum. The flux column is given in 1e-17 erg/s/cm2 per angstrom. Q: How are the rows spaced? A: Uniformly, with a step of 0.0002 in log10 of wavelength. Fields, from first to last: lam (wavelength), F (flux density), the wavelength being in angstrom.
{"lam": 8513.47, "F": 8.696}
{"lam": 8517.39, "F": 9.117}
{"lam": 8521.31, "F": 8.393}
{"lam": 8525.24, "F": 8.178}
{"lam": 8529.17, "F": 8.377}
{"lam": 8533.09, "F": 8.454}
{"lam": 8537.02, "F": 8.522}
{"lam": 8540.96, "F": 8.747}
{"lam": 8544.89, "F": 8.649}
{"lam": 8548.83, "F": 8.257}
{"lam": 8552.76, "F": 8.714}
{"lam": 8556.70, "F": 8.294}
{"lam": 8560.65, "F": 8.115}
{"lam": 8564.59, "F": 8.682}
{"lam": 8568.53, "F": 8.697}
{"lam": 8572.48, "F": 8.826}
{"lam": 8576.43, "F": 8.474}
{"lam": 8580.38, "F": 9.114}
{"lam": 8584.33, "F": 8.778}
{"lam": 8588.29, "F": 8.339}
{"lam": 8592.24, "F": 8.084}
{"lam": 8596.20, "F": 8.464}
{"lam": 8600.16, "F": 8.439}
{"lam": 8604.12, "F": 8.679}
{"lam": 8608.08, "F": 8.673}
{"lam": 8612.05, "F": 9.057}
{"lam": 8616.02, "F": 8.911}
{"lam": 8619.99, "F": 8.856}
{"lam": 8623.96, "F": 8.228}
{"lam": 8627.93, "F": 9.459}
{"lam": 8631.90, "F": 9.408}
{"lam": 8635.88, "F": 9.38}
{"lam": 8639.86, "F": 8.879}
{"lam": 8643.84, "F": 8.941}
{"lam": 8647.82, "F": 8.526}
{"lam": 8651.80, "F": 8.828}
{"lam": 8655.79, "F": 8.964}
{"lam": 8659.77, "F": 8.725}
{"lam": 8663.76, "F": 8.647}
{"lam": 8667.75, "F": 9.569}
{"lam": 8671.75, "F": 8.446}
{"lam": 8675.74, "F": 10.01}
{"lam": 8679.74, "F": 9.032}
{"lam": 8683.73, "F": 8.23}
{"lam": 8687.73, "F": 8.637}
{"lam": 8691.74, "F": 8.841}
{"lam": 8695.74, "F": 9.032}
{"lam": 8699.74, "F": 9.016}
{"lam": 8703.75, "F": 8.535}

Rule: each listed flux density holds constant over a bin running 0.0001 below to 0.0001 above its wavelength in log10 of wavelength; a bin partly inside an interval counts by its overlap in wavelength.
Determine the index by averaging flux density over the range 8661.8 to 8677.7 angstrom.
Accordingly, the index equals 9.17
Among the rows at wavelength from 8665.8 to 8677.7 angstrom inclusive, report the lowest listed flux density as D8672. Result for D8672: 8.446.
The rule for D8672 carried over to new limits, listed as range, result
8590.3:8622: 8.084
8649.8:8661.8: 8.725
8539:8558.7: 8.257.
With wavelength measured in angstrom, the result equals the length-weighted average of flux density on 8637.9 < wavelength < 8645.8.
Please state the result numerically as 8.91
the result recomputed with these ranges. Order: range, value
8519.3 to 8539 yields 8.39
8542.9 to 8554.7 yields 8.55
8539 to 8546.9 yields 8.7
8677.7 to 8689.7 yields 8.64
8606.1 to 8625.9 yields 8.74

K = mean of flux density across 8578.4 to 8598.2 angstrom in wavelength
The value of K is 8.56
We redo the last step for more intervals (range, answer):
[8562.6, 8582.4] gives 8.76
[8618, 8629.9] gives 8.85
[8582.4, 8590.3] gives 8.55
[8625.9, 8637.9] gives 9.41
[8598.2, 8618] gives 8.75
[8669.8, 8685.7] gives 8.94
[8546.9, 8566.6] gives 8.42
